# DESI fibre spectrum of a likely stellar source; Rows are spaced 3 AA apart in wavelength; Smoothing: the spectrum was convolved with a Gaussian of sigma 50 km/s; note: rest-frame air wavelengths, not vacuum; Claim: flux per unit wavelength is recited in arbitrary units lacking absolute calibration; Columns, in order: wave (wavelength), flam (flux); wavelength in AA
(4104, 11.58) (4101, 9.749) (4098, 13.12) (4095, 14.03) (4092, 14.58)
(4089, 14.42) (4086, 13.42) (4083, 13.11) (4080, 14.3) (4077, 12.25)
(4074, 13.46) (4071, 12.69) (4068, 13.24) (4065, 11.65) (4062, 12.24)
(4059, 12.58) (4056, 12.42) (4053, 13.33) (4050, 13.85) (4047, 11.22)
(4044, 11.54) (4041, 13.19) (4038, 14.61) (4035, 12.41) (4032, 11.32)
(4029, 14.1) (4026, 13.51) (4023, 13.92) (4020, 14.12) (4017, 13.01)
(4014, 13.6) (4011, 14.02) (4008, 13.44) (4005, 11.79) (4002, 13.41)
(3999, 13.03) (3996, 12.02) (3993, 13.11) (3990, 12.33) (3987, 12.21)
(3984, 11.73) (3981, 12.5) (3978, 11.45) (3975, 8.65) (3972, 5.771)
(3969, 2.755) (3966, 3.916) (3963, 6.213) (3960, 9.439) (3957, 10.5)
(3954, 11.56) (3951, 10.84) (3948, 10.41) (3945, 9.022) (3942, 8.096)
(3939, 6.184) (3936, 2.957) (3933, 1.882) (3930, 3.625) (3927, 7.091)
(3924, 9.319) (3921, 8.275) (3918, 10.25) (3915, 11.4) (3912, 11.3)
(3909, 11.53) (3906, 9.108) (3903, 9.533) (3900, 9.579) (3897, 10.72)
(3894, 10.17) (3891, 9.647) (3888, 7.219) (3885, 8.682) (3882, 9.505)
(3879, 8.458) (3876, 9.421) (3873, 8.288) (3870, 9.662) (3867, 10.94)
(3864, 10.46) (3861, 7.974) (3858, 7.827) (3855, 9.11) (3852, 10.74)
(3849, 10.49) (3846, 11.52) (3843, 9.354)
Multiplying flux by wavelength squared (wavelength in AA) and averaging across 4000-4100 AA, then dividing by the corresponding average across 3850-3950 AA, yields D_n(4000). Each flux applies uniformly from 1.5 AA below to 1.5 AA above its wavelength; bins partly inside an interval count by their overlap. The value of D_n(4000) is 1.6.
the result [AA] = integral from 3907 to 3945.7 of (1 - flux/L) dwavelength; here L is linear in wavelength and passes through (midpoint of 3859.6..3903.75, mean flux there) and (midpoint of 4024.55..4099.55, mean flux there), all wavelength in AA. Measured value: 9.29 AA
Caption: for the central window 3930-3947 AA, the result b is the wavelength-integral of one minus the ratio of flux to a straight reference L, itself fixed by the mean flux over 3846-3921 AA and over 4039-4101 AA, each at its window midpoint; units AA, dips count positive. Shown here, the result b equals 8.1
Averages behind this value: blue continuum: 9.68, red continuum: 13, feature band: 5.59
